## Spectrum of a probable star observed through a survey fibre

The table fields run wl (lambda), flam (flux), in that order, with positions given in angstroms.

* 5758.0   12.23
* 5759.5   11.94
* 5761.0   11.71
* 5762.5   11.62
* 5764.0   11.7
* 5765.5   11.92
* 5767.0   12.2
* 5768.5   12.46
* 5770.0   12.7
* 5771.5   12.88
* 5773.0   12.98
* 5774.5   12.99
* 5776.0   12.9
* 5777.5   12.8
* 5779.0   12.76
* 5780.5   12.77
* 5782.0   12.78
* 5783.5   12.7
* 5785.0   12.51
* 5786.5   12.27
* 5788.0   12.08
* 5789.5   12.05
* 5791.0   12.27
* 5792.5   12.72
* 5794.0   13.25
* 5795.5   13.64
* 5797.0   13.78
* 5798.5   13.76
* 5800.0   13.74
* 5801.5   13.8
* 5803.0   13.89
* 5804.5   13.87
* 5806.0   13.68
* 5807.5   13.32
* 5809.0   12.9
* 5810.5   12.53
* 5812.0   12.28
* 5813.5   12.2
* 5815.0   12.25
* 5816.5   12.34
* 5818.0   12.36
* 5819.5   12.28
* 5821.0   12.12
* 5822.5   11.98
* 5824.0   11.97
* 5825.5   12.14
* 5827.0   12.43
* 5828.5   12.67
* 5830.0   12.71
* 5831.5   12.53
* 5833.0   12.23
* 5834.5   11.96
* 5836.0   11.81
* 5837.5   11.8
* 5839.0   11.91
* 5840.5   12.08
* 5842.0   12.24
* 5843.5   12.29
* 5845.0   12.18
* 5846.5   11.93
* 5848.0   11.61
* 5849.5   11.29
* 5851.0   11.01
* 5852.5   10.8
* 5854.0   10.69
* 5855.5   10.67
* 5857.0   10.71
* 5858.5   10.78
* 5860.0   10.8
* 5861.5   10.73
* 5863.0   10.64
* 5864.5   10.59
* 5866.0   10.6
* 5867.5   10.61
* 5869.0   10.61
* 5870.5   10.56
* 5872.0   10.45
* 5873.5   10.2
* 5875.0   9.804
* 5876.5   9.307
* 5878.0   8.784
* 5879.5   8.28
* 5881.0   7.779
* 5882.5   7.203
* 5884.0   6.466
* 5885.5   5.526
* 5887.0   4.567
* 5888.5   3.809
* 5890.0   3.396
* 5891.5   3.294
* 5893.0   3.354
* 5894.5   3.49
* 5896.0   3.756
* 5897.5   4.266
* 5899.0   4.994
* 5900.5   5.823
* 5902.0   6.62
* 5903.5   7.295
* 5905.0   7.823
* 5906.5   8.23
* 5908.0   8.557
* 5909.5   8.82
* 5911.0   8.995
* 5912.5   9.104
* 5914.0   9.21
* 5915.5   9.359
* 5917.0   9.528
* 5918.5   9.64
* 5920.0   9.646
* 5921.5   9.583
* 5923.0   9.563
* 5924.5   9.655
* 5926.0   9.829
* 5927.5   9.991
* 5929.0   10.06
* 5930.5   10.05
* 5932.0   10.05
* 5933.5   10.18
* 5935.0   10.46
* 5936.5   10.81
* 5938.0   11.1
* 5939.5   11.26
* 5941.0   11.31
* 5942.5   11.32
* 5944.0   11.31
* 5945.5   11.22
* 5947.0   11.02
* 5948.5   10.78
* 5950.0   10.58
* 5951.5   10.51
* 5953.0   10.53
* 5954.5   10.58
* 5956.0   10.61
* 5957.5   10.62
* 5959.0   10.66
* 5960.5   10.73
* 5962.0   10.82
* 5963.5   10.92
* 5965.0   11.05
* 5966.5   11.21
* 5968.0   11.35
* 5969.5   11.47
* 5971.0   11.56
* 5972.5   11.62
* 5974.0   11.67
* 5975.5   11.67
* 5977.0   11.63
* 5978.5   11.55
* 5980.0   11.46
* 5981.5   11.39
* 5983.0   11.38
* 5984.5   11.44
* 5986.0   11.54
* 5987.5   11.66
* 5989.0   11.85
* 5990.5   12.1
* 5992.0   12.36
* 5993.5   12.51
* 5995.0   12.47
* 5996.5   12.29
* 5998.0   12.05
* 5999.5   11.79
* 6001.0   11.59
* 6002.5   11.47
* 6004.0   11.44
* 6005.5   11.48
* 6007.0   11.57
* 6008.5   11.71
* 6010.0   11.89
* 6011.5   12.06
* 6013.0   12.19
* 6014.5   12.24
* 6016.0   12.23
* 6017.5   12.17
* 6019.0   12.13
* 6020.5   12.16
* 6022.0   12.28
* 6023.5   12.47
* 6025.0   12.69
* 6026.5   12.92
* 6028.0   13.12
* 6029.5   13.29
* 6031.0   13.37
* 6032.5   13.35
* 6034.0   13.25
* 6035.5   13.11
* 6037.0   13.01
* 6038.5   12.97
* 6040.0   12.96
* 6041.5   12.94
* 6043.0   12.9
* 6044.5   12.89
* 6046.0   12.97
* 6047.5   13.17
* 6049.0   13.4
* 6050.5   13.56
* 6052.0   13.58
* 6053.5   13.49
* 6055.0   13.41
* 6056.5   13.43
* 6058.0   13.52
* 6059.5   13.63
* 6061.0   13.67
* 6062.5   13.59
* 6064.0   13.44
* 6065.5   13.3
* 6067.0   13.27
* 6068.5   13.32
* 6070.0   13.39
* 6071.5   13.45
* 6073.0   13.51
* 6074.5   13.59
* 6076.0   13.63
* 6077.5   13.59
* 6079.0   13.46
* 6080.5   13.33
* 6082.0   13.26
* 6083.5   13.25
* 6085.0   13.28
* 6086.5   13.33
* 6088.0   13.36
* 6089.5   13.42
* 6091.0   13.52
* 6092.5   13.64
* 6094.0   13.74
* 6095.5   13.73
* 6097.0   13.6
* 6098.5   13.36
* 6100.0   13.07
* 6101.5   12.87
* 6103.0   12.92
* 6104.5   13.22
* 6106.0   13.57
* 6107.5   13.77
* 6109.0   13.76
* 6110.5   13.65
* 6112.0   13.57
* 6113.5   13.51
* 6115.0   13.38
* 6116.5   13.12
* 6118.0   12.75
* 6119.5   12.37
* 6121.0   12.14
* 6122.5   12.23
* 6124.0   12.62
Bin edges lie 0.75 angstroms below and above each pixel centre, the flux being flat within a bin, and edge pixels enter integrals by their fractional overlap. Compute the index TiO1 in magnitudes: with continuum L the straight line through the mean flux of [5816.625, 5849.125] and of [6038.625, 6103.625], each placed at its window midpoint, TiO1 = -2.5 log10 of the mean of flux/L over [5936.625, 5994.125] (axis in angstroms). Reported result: 0.14 mag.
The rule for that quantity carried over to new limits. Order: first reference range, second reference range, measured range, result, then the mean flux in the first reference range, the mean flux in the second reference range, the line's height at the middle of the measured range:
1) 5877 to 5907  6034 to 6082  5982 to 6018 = -0.12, 5.75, 13.3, 10.7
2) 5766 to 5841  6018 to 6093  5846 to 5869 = 0.18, 12.7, 13.2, 12.8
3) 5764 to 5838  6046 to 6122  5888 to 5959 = 0.42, 12.7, 13.4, 13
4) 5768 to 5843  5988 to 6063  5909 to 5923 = 0.33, 12.7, 12.6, 12.7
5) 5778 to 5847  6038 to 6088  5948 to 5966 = 0.21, 12.6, 13.3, 13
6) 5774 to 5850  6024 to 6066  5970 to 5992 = 0.13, 12.6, 13.2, 13.1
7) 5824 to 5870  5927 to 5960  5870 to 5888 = 0.35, 11.5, 10.7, 11.2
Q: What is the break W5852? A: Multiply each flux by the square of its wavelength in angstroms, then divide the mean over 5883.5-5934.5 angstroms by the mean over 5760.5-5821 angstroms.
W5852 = 0.61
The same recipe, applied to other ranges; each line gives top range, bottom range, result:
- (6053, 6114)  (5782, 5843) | 1.17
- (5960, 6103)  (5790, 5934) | 1.31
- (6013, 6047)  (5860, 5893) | 1.64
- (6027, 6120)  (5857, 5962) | 1.57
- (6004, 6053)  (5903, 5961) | 1.31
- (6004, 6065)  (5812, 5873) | 1.18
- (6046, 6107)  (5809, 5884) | 1.30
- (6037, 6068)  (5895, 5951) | 1.50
